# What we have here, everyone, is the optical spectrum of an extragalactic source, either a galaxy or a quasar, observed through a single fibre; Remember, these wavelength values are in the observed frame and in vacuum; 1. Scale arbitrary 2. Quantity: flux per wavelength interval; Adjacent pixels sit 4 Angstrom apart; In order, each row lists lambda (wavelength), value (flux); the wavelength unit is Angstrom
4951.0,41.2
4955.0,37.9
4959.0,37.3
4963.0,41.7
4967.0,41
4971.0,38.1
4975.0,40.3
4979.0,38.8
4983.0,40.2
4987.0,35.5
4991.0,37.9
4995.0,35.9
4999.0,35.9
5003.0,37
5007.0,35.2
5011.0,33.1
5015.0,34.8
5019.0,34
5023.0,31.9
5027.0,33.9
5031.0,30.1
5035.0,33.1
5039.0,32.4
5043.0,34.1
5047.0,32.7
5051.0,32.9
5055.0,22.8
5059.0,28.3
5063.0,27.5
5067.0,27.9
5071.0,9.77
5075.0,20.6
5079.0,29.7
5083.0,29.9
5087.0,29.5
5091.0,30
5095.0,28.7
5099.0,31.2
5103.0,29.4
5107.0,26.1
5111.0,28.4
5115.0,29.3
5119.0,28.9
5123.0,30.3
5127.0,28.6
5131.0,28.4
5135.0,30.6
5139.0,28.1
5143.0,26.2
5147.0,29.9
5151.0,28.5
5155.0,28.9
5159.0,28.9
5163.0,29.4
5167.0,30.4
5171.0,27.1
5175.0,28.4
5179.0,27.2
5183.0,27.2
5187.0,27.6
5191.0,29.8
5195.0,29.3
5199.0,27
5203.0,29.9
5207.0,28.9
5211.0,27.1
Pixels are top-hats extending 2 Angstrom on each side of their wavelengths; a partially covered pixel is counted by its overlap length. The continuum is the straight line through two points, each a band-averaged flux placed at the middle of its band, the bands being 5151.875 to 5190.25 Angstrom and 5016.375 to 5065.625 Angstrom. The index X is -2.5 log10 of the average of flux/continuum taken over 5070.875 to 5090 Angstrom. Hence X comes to 0.183 mag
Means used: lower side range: 31.1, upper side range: 28.4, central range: 25.6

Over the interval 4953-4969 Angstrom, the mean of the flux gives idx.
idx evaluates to 39.5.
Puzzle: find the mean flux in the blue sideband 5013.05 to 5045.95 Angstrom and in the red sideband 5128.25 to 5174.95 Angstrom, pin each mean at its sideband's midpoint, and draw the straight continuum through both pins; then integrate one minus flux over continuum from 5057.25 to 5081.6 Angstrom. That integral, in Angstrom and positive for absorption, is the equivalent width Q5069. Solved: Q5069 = 5.8 Angstrom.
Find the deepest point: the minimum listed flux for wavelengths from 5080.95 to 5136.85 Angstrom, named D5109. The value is 26.1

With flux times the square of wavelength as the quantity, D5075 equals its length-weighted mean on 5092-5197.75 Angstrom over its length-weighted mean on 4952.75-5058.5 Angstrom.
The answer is 0.9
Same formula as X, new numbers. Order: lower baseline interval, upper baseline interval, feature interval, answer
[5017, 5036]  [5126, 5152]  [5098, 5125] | 0.02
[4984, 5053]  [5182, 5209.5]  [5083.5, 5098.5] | 0.08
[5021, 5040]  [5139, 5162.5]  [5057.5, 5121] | 0.12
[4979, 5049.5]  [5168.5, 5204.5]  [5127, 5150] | 0.05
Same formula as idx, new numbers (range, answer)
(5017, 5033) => 32.5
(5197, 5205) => 28.4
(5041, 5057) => 30.6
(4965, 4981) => 39.5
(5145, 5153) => 29.2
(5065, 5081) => 22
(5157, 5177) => 28.8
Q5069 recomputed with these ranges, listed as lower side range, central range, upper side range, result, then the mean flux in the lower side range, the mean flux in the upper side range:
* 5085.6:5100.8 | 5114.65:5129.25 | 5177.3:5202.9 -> 0.0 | 29.8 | 28.2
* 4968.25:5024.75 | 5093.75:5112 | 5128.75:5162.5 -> 1.3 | 36.4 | 28.7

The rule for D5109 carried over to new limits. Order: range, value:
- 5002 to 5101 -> 9.77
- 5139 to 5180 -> 26.2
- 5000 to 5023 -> 31.9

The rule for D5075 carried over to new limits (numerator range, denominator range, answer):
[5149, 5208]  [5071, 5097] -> 1.11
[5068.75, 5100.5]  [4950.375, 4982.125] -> 0.69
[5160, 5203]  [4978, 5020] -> 0.84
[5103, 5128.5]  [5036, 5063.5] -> 0.97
